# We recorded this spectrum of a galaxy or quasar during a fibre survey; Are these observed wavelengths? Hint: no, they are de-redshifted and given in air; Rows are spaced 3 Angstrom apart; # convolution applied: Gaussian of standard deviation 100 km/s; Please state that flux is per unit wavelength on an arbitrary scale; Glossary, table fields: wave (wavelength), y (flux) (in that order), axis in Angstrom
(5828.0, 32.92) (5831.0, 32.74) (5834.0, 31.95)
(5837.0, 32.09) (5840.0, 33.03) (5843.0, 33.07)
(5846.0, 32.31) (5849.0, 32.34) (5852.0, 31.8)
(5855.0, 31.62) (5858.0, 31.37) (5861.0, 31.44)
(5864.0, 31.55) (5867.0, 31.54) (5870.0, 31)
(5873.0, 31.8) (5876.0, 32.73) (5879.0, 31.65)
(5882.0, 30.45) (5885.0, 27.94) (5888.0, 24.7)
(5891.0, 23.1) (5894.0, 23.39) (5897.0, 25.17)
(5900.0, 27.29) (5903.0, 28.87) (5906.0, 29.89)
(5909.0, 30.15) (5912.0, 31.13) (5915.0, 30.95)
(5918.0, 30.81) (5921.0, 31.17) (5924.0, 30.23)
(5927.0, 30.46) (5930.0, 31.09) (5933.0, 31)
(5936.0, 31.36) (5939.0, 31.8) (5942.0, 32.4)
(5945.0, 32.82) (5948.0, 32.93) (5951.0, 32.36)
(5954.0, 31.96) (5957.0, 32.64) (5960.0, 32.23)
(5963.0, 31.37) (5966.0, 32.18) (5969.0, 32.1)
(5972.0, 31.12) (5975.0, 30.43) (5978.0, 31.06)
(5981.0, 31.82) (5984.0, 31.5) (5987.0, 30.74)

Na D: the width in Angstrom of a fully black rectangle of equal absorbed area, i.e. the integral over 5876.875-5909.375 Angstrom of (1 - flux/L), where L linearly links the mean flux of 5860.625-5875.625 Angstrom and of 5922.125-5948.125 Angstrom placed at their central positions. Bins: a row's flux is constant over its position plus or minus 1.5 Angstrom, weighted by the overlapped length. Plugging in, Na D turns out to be 4.1 Angstrom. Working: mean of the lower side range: 31.6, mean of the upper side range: 31.5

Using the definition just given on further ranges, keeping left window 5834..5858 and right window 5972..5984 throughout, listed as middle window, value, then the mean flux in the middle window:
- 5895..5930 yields 2.3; 29.6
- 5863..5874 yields 0.2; 31.5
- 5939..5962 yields -0.8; 32.4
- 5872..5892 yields 1.9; 29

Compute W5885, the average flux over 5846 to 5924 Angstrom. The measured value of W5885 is 29.8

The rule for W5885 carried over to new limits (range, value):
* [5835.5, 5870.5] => 32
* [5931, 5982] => 31.9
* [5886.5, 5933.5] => 28.7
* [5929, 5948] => 31.9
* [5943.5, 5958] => 32.5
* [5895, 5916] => 28.9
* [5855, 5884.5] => 31.4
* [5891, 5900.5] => 24.7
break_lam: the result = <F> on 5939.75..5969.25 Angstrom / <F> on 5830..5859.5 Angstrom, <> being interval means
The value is 1.00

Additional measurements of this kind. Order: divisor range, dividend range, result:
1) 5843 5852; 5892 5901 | 0.77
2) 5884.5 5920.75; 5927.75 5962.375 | 1.15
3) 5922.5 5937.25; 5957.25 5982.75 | 1.03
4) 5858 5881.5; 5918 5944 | 0.99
